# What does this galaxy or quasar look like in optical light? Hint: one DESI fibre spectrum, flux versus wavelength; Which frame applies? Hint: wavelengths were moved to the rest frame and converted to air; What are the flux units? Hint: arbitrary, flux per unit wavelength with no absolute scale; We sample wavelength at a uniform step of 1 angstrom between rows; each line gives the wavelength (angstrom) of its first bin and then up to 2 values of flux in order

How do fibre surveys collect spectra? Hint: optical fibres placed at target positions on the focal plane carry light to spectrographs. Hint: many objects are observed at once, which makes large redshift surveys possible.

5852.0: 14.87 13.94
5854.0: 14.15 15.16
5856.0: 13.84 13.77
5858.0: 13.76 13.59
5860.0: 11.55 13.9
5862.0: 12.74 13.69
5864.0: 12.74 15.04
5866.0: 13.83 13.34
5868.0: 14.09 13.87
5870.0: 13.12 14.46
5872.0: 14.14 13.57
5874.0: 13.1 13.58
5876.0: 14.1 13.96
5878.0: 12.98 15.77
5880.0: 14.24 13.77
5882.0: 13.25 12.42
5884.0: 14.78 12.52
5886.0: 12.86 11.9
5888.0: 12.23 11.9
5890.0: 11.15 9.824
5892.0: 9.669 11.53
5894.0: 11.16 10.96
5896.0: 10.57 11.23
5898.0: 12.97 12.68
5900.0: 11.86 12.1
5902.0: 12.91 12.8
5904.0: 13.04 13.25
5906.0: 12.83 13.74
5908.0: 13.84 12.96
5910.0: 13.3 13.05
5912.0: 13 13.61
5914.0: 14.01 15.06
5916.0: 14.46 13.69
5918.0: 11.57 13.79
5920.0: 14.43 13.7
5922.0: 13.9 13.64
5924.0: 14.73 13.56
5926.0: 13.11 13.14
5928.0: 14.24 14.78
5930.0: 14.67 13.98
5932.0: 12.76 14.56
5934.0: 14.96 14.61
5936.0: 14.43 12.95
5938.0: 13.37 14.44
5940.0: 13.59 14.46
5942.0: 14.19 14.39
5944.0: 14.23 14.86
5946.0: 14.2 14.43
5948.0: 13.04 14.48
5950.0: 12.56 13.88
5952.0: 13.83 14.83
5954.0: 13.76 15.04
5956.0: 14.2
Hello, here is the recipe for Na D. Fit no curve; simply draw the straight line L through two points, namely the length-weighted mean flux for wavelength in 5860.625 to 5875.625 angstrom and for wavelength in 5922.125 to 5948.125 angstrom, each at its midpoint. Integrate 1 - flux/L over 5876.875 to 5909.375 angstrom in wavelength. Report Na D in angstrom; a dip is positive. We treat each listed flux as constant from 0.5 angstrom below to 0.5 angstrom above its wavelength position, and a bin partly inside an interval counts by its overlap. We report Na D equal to 3.1 angstrom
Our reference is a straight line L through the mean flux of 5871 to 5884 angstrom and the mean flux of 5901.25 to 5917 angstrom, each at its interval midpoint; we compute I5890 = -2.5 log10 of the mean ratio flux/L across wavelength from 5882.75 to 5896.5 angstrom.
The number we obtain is 0.17 mag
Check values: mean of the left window 13.8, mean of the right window 13.4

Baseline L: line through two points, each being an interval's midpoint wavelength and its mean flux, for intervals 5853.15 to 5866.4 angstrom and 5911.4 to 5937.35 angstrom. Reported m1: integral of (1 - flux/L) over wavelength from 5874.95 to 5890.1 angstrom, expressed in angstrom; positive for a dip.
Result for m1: 0.6 angstrom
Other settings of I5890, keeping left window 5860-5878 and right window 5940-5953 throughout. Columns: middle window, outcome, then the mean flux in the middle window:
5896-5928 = 0.05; 13.3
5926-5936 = -0.01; 14.1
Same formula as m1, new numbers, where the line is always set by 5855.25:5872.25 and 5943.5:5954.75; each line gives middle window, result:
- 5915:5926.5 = 0.1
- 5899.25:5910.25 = 0.7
